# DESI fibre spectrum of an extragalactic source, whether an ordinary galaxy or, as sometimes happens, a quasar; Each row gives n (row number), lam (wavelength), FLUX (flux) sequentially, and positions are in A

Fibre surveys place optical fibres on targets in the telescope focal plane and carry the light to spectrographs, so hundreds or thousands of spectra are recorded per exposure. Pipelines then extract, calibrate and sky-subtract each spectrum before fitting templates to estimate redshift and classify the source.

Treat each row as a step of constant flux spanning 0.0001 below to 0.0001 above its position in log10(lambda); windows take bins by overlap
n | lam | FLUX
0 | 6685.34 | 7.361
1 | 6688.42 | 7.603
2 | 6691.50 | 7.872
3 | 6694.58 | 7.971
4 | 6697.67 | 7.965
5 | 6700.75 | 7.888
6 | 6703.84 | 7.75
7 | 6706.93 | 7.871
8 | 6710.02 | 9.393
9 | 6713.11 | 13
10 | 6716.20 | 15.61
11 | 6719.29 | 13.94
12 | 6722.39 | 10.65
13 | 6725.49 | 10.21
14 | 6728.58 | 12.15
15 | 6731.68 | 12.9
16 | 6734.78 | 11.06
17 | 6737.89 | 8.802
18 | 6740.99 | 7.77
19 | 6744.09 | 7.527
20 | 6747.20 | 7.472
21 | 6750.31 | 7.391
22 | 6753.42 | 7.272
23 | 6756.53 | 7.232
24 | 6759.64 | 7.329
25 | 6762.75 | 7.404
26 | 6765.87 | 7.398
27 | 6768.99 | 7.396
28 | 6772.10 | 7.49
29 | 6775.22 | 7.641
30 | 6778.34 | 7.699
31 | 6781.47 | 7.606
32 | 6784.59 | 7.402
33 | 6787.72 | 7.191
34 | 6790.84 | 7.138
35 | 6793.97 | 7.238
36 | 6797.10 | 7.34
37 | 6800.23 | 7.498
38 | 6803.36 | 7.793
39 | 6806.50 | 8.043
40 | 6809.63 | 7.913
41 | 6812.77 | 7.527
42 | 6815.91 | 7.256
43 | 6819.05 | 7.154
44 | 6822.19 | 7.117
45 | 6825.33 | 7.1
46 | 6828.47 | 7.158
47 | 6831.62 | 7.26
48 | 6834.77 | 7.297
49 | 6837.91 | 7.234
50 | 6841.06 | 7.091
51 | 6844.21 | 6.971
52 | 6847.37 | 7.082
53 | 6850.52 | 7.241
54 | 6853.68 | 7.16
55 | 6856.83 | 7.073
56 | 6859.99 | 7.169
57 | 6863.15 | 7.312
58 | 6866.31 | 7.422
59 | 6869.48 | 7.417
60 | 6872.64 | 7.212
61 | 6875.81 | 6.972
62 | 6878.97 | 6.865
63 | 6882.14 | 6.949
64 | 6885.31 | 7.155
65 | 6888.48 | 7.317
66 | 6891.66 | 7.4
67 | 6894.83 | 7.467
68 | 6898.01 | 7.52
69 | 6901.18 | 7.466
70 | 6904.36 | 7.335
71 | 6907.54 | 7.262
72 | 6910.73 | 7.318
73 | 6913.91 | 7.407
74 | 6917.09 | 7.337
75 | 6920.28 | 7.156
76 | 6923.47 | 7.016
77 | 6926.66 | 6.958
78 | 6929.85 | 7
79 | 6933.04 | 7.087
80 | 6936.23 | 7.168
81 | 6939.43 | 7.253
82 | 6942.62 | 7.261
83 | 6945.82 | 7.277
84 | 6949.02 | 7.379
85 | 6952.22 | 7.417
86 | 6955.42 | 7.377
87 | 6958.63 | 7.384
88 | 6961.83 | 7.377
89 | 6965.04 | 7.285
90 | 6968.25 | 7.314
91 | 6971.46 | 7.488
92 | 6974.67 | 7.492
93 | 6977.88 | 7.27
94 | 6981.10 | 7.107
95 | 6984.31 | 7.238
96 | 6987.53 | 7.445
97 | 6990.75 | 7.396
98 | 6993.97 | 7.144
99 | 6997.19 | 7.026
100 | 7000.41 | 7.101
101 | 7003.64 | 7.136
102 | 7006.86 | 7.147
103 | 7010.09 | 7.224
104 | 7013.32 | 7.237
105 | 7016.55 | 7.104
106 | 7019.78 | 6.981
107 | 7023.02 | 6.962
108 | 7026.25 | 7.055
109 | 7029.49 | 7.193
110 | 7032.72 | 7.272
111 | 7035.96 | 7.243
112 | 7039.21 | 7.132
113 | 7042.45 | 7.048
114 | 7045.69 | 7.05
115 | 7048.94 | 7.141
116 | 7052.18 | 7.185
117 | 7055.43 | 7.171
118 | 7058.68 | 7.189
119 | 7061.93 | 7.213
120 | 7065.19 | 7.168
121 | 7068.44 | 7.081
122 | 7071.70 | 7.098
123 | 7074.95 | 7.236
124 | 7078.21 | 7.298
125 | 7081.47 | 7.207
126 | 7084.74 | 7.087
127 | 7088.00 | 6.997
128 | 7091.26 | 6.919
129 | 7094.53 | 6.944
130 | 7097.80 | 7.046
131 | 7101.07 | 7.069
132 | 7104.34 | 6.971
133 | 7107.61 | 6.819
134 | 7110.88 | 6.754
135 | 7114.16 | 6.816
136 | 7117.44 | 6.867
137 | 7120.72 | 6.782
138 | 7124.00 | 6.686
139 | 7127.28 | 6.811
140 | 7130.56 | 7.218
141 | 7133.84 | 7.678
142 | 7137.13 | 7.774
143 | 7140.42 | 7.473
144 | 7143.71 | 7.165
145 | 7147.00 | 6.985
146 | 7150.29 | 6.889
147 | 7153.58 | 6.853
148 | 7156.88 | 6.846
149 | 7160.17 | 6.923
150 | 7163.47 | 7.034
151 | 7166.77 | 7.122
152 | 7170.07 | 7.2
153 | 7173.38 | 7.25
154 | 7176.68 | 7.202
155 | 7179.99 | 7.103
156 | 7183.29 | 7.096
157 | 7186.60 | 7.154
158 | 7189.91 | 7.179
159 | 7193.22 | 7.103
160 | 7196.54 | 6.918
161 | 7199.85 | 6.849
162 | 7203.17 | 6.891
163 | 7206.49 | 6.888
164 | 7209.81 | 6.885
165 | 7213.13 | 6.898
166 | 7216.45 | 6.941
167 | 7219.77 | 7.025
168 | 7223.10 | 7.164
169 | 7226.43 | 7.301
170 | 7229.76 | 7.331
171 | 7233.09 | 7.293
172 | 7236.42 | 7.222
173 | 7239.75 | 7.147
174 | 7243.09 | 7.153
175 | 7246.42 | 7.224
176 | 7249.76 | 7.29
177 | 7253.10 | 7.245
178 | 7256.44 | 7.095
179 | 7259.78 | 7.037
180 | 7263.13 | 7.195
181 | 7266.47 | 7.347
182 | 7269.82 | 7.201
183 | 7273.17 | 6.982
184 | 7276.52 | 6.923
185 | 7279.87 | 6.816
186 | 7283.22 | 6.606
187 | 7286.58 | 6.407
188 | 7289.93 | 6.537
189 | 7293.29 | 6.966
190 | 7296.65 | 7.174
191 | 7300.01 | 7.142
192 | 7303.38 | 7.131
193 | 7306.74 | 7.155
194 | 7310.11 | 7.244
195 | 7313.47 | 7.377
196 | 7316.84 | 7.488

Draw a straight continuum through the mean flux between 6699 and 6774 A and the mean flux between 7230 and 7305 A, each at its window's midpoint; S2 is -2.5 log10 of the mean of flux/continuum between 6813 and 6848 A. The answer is 0.23 mag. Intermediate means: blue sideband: 9.27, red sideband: 7.06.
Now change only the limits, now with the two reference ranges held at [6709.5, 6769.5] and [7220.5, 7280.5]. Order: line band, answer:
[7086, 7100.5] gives 0.14 mag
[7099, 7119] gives 0.14 mag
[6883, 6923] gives 0.20 mag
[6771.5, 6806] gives 0.25 mag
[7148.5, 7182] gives 0.08 mag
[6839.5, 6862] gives 0.27 mag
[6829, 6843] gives 0.26 mag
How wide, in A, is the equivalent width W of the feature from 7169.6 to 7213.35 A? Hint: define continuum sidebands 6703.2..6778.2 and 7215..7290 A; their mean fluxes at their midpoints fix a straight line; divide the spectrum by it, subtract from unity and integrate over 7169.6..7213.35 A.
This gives 1.7 A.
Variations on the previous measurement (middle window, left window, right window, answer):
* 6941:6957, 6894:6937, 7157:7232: -0.3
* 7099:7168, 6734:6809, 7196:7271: 1.9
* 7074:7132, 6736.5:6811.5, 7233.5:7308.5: 2.0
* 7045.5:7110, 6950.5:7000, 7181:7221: 0.7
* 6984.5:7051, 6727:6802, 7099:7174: 1.9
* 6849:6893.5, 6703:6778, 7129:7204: 7.3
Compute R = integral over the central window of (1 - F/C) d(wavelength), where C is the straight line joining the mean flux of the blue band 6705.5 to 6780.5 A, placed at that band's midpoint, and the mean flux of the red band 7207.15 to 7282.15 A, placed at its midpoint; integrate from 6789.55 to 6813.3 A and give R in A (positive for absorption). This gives 3.8 A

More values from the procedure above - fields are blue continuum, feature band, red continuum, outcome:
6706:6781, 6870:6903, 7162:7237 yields 5.1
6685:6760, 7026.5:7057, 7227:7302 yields 3.2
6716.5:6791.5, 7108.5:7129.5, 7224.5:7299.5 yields 2.0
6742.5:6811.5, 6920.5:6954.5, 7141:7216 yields 0.5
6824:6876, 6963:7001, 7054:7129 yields -1.0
